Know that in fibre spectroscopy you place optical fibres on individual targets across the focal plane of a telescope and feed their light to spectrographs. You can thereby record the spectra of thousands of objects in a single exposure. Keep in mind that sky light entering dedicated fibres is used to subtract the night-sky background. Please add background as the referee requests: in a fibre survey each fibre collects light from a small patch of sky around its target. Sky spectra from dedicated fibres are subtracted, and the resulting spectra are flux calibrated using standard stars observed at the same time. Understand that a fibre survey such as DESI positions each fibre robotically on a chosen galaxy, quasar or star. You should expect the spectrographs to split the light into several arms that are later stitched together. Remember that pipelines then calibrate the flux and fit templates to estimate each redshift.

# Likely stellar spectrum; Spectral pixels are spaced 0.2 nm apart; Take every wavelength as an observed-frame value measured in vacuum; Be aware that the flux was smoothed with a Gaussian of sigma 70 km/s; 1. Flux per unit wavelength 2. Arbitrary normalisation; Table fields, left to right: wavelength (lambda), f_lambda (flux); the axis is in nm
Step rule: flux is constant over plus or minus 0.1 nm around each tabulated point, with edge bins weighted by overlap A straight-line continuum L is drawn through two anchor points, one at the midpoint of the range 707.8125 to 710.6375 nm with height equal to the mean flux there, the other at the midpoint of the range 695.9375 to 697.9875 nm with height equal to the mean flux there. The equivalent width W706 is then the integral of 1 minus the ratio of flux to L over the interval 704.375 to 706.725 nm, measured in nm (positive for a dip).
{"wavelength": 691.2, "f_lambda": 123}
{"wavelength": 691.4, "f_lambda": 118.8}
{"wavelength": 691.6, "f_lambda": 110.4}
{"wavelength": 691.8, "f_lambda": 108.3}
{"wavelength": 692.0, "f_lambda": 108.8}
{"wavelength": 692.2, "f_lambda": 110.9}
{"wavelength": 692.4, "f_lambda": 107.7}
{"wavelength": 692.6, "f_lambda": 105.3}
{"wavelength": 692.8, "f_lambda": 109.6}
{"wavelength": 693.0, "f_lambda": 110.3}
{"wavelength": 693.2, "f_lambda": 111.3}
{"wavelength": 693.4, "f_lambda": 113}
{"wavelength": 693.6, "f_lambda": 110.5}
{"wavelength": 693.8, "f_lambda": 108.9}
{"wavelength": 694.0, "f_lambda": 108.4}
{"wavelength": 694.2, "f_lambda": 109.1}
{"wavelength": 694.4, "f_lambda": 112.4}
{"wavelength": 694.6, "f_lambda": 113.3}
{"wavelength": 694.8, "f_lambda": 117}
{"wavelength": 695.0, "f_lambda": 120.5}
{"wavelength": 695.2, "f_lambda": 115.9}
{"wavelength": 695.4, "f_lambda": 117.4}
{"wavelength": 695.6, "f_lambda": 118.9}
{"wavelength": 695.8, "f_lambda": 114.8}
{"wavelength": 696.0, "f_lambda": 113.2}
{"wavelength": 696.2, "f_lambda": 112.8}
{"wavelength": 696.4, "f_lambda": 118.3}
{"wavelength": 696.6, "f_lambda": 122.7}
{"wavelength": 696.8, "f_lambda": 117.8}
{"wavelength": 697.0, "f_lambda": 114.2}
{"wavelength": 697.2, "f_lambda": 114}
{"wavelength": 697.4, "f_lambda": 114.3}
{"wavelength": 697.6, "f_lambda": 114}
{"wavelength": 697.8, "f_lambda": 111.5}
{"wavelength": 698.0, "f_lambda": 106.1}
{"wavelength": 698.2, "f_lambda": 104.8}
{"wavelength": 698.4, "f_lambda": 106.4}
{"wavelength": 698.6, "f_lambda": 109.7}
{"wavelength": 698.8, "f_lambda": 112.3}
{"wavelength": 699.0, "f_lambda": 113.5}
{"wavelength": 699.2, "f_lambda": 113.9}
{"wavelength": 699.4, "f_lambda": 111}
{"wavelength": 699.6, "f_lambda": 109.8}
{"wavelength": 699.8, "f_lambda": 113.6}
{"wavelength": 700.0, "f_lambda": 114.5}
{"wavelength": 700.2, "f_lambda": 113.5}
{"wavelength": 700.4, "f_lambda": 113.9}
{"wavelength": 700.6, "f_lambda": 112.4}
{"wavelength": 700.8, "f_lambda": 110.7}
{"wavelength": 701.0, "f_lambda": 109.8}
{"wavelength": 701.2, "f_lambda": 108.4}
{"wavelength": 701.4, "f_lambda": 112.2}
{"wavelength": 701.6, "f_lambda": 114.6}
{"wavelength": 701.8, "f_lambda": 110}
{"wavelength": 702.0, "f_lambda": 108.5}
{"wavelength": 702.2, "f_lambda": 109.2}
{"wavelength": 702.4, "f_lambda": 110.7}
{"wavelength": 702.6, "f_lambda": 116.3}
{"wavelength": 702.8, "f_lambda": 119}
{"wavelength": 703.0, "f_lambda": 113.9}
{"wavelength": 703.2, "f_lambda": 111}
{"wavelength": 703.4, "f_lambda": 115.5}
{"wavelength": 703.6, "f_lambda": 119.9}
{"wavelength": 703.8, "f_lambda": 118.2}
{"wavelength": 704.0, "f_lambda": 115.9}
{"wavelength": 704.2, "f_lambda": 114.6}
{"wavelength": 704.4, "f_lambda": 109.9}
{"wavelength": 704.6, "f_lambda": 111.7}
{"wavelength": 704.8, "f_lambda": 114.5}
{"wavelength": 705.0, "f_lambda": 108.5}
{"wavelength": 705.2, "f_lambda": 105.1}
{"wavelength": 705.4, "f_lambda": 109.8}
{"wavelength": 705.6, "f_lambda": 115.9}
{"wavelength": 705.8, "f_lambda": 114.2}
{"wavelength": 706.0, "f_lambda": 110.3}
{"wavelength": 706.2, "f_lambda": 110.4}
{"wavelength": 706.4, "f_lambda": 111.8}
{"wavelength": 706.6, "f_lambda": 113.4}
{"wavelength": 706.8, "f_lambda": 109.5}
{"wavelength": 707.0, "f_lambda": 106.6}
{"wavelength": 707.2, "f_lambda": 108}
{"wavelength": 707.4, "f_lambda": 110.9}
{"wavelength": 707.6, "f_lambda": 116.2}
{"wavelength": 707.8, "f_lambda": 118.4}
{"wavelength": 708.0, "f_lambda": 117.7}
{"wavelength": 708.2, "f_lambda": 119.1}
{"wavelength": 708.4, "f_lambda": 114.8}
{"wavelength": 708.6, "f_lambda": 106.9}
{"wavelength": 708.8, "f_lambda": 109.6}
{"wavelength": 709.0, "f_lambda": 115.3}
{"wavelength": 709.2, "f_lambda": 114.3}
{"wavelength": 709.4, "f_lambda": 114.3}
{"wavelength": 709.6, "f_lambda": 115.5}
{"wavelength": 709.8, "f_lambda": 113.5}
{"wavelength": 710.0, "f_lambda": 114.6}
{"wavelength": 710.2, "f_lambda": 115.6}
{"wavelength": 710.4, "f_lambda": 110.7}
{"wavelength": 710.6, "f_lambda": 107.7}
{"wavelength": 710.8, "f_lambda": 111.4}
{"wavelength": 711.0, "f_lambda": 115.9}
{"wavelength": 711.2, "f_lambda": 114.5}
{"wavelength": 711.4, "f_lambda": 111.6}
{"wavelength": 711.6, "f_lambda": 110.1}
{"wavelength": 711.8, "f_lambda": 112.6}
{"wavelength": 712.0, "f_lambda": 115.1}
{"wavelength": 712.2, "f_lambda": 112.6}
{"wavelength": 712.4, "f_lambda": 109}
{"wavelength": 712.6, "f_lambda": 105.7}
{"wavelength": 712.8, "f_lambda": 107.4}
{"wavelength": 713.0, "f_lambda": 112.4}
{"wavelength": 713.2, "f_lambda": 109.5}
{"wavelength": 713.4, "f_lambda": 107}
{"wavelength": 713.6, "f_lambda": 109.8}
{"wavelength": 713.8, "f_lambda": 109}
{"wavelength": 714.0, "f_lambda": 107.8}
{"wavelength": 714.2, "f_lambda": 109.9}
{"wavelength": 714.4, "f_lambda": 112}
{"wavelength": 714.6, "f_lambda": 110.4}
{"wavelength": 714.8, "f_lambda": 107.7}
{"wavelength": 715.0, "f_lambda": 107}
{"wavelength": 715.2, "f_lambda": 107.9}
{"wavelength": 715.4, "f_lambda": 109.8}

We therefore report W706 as 0.058 nm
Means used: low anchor 115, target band 111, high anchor 114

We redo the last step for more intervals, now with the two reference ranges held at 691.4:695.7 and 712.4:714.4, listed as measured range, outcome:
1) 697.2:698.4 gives 0.01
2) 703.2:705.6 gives -0.06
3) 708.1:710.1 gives -0.08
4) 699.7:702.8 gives -0.04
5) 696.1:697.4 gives -0.06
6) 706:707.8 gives -0.02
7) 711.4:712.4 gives -0.03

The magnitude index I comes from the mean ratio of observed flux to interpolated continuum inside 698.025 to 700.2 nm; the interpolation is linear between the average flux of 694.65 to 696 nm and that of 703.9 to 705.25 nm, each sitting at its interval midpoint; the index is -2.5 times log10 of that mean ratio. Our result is 0.037 mag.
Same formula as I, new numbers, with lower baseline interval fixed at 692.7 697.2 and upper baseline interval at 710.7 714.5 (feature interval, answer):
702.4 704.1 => -0.03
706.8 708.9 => -0.01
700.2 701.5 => 0.02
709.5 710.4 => -0.03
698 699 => 0.05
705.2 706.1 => 0.00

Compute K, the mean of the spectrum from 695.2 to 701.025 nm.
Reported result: 113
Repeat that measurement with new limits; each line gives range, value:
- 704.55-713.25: 112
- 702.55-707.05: 113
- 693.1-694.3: 110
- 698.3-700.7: 112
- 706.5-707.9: 112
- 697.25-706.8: 112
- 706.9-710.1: 113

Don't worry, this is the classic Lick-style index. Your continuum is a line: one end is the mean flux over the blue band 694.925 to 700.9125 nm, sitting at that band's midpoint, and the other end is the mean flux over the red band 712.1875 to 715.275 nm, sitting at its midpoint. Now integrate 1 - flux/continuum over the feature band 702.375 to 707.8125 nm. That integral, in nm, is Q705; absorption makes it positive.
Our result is -0.07 nm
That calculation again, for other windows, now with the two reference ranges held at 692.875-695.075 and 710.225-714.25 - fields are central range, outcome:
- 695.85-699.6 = -0.03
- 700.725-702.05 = 0.01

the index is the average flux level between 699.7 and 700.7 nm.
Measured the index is 114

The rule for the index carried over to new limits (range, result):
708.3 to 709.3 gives 112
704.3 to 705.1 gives 111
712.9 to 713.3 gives 111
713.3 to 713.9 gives 109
